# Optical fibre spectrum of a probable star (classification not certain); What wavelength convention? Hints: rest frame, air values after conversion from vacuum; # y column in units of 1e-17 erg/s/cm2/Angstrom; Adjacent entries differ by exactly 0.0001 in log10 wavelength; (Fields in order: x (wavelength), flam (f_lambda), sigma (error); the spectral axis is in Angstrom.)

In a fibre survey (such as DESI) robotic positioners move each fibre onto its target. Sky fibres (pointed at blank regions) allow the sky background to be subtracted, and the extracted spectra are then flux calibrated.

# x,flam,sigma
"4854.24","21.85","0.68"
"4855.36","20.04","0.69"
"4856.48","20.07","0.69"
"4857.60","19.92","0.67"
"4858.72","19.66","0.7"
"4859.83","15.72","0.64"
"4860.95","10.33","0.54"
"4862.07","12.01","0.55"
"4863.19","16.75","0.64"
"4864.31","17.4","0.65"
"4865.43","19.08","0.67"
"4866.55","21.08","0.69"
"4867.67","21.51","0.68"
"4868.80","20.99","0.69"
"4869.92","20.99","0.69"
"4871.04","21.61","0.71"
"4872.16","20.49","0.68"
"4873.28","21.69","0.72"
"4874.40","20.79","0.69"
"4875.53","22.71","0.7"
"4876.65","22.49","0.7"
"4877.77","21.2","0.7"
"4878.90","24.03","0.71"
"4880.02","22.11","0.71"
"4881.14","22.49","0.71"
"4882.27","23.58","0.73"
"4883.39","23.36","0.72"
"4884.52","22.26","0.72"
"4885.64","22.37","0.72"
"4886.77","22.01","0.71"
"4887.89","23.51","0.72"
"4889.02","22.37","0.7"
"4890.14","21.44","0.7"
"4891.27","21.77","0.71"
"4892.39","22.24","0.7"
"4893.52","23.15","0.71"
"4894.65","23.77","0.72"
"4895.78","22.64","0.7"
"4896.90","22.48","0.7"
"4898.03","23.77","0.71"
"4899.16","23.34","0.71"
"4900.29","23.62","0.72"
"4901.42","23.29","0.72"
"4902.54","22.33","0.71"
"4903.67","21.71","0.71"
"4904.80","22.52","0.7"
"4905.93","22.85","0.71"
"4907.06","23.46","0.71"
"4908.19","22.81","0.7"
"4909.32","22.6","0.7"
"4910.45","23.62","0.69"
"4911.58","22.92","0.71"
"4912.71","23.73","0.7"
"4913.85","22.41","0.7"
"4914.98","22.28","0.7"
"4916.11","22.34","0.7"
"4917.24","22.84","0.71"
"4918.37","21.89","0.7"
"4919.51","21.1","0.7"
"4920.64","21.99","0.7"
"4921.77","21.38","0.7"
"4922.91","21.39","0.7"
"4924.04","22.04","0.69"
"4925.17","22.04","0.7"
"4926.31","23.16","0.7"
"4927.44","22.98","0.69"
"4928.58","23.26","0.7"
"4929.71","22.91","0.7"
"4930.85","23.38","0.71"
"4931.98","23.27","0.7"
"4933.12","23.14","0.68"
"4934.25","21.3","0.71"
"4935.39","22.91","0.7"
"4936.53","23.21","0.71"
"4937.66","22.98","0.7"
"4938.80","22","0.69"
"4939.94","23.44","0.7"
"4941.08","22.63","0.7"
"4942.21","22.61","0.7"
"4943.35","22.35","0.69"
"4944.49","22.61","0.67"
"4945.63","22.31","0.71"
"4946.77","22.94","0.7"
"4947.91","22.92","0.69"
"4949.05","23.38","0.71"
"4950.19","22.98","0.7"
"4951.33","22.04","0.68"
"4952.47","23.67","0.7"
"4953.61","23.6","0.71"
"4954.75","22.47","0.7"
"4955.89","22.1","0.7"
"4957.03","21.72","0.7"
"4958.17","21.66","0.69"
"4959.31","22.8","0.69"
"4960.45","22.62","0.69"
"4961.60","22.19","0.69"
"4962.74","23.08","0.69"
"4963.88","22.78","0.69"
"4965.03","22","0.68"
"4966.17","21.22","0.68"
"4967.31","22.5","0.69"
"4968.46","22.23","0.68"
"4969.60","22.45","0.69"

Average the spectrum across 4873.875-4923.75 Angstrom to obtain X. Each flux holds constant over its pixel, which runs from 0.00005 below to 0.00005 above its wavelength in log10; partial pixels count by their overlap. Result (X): 22.6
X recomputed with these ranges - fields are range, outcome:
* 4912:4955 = 22.6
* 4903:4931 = 22.5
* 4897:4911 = 23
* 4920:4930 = 22.3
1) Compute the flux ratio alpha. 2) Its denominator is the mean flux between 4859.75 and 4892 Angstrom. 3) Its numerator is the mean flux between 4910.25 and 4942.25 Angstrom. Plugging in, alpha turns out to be 1.09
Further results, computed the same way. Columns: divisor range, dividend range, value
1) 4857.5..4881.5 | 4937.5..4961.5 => 1.15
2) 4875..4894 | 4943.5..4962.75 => 1.00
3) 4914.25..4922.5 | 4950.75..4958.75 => 1.02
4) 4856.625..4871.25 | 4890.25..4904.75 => 1.25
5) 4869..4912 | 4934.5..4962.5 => 1.01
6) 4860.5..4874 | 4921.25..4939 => 1.20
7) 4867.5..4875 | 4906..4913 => 1.10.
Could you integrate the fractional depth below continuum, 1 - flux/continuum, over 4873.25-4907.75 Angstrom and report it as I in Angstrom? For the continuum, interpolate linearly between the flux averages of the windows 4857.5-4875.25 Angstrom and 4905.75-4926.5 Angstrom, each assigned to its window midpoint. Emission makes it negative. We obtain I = -3.5 Angstrom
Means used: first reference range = 18.8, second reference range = 22.4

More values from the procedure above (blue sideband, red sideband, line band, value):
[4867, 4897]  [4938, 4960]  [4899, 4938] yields -0.3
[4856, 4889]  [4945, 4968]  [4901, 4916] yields -1.0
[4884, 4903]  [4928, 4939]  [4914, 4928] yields 0.4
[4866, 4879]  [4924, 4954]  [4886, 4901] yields -0.6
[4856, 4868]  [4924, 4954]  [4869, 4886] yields -3.2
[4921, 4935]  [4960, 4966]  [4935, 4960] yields -0.3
